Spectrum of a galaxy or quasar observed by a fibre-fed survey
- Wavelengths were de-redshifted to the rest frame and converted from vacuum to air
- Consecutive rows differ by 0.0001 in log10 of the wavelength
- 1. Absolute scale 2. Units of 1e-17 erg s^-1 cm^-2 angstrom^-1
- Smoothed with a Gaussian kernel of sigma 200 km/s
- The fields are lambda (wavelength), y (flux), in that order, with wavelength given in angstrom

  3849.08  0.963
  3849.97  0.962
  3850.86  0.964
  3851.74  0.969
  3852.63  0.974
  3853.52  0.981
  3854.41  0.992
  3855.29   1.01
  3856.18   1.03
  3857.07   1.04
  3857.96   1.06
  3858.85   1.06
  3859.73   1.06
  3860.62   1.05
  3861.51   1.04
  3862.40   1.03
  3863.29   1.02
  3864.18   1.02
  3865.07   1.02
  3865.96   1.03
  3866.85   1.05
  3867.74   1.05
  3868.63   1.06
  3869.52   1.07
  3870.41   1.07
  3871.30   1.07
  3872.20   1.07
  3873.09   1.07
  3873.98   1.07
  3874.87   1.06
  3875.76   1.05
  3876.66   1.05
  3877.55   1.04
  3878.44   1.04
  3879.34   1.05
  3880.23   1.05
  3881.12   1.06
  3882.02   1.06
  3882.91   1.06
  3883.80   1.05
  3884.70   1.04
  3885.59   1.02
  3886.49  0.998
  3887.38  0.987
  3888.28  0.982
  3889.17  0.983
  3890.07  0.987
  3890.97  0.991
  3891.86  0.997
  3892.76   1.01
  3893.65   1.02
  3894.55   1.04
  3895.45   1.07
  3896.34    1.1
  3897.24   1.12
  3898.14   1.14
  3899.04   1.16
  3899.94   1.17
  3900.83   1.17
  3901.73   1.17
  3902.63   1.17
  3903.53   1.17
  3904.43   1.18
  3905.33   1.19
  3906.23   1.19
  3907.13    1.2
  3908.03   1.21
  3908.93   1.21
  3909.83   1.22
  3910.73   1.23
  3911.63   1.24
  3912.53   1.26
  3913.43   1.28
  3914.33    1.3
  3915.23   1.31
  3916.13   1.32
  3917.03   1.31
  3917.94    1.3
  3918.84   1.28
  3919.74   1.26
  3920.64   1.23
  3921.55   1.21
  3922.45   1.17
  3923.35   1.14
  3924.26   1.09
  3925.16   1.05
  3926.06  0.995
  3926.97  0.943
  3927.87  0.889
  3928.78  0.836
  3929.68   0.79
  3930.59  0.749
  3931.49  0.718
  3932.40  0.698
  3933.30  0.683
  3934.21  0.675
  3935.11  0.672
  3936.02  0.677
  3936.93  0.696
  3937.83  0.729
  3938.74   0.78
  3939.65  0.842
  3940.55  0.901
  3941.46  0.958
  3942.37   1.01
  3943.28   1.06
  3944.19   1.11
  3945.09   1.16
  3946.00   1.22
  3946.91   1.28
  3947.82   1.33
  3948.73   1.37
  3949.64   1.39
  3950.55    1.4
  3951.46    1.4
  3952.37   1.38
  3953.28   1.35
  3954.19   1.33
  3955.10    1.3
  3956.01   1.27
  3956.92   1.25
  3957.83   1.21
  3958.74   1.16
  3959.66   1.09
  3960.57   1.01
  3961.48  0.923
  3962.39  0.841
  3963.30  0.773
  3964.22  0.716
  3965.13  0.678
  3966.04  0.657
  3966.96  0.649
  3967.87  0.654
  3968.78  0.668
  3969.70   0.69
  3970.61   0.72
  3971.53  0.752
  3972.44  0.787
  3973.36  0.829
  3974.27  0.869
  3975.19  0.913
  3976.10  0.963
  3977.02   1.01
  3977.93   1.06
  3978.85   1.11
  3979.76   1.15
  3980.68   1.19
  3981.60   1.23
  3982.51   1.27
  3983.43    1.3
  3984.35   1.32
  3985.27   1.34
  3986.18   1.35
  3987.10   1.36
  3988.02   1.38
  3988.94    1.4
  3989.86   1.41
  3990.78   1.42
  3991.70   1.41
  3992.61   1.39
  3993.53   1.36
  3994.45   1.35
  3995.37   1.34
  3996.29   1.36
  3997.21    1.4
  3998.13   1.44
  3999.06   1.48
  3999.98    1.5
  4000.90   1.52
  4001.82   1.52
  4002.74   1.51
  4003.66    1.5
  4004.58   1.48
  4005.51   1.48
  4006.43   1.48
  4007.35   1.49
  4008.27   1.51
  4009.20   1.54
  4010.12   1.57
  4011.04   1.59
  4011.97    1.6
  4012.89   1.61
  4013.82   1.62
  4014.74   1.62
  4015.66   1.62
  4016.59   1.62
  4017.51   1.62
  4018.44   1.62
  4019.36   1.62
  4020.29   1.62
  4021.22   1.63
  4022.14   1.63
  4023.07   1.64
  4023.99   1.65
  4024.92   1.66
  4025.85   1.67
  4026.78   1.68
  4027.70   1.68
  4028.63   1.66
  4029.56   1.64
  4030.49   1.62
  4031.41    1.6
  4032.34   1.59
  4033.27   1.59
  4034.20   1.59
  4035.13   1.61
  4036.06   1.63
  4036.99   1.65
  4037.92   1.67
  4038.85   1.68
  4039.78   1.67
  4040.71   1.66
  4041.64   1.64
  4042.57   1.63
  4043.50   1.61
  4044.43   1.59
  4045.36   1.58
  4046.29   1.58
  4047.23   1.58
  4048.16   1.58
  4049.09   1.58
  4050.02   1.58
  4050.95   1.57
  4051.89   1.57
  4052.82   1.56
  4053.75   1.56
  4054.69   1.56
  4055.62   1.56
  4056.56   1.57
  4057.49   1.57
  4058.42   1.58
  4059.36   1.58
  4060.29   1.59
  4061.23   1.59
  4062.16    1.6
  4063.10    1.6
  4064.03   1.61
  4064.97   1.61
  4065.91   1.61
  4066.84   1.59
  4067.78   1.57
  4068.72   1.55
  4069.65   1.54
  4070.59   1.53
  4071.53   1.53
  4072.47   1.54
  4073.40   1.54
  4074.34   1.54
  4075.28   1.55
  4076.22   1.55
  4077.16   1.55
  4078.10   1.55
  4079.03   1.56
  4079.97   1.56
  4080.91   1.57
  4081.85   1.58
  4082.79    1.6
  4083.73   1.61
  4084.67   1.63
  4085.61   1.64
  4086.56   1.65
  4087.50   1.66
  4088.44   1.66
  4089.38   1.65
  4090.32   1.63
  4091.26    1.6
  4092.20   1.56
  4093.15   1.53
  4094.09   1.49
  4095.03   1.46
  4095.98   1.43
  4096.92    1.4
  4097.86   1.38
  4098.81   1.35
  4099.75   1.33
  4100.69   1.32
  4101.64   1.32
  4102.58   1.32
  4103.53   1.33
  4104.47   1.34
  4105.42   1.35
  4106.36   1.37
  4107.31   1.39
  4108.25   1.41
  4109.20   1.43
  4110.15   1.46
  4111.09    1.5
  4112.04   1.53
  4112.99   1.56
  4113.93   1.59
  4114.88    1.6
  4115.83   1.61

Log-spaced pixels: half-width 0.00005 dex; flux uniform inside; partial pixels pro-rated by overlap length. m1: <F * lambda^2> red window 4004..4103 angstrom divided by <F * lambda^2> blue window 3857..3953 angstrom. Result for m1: 1.6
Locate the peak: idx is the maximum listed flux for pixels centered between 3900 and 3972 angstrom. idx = 1.4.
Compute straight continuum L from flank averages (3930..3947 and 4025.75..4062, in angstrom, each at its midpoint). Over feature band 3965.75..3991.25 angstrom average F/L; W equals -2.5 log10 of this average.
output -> 0.10 mag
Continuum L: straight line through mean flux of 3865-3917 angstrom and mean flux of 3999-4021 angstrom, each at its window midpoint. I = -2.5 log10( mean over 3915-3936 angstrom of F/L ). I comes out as 0.22 mag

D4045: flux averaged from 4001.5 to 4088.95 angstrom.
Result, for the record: 1.59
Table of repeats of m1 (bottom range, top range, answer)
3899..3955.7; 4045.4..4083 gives 1.52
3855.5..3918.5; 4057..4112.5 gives 1.52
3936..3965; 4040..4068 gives 1.53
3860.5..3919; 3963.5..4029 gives 1.26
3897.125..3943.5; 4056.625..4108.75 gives 1.57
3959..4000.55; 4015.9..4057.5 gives 1.51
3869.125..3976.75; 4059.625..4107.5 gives 1.58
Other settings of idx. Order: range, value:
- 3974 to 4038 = 1.68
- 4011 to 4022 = 1.63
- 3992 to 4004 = 1.52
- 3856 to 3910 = 1.22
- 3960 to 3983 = 1.27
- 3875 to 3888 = 1.06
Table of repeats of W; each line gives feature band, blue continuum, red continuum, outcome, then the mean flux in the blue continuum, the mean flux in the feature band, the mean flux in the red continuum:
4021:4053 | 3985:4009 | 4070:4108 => -0.11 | 1.43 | 1.62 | 1.5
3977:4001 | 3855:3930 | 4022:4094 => 0.05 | 1.1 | 1.33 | 1.6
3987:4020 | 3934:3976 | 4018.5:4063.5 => -0.12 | 0.983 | 1.49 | 1.61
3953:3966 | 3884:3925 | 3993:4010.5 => 0.25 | 1.15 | 1.05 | 1.46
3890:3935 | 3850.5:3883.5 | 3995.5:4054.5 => 0.09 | 1.04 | 1.09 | 1.58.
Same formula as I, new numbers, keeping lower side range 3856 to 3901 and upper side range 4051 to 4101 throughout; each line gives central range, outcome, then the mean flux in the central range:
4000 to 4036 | -0.13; 1.59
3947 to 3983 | 0.22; 1.04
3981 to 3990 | -0.01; 1.33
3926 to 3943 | 0.43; 0.8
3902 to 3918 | -0.10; 1.24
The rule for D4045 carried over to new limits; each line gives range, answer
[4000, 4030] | 1.59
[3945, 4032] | 1.31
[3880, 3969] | 1.06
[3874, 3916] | 1.11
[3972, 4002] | 1.26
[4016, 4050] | 1.63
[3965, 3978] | 0.789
